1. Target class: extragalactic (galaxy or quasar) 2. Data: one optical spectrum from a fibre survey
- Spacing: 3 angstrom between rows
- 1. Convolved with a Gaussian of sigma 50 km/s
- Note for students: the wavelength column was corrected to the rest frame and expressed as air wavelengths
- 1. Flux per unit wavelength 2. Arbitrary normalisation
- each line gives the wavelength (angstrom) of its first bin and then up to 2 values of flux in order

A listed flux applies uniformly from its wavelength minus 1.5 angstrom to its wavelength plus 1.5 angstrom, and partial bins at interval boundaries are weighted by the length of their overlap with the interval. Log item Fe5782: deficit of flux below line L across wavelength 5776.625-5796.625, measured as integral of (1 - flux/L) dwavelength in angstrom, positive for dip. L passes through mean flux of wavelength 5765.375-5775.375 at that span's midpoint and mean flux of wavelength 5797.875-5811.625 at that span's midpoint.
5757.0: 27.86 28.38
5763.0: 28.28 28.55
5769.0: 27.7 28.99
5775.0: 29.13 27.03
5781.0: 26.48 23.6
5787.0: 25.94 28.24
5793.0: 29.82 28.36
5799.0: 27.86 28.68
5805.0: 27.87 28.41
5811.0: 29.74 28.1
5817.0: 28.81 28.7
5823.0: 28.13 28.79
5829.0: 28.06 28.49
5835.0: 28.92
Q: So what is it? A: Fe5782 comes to 1.0 angstrom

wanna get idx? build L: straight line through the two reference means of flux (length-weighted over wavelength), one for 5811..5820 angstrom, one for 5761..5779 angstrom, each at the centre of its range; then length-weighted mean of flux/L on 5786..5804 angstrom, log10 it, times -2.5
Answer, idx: 0.01 mag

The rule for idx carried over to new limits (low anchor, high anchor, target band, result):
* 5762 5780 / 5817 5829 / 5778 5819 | 0.02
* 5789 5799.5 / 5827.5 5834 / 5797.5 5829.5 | 0.00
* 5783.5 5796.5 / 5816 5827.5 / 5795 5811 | -0.02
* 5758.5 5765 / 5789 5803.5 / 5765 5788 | 0.05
